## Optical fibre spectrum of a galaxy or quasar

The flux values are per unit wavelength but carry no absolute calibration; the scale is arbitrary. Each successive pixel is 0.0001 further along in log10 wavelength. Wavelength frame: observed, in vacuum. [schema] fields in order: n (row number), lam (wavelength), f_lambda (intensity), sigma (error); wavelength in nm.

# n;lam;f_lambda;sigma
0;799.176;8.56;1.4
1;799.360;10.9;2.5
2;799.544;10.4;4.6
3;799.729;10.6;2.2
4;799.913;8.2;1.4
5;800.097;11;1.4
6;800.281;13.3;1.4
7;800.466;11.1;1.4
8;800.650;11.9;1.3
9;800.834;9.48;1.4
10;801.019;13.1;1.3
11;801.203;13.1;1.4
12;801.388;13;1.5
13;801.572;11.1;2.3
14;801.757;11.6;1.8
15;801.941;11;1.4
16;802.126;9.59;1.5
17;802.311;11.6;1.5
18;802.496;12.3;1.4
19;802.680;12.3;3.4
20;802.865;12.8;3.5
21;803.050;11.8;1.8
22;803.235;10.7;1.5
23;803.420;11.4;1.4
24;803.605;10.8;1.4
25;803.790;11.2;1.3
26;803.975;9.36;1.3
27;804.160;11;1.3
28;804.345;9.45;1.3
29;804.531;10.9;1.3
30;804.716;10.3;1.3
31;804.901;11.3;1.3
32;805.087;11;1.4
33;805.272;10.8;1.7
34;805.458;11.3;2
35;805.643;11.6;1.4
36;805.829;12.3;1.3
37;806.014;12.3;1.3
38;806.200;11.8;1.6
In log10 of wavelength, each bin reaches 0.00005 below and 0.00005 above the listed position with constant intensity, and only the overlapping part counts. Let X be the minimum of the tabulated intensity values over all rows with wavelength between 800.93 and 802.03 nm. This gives 11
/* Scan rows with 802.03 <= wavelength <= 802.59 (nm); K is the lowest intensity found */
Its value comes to 9.59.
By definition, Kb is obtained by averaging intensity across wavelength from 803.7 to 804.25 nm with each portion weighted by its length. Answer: 10.5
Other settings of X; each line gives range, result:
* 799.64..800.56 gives 8.2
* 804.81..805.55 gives 10.8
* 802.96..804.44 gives 9.36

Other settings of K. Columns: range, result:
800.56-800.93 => 9.48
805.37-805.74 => 11.3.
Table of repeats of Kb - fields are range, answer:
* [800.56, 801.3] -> 11.9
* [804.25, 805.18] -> 10.6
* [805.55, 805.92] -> 11.9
